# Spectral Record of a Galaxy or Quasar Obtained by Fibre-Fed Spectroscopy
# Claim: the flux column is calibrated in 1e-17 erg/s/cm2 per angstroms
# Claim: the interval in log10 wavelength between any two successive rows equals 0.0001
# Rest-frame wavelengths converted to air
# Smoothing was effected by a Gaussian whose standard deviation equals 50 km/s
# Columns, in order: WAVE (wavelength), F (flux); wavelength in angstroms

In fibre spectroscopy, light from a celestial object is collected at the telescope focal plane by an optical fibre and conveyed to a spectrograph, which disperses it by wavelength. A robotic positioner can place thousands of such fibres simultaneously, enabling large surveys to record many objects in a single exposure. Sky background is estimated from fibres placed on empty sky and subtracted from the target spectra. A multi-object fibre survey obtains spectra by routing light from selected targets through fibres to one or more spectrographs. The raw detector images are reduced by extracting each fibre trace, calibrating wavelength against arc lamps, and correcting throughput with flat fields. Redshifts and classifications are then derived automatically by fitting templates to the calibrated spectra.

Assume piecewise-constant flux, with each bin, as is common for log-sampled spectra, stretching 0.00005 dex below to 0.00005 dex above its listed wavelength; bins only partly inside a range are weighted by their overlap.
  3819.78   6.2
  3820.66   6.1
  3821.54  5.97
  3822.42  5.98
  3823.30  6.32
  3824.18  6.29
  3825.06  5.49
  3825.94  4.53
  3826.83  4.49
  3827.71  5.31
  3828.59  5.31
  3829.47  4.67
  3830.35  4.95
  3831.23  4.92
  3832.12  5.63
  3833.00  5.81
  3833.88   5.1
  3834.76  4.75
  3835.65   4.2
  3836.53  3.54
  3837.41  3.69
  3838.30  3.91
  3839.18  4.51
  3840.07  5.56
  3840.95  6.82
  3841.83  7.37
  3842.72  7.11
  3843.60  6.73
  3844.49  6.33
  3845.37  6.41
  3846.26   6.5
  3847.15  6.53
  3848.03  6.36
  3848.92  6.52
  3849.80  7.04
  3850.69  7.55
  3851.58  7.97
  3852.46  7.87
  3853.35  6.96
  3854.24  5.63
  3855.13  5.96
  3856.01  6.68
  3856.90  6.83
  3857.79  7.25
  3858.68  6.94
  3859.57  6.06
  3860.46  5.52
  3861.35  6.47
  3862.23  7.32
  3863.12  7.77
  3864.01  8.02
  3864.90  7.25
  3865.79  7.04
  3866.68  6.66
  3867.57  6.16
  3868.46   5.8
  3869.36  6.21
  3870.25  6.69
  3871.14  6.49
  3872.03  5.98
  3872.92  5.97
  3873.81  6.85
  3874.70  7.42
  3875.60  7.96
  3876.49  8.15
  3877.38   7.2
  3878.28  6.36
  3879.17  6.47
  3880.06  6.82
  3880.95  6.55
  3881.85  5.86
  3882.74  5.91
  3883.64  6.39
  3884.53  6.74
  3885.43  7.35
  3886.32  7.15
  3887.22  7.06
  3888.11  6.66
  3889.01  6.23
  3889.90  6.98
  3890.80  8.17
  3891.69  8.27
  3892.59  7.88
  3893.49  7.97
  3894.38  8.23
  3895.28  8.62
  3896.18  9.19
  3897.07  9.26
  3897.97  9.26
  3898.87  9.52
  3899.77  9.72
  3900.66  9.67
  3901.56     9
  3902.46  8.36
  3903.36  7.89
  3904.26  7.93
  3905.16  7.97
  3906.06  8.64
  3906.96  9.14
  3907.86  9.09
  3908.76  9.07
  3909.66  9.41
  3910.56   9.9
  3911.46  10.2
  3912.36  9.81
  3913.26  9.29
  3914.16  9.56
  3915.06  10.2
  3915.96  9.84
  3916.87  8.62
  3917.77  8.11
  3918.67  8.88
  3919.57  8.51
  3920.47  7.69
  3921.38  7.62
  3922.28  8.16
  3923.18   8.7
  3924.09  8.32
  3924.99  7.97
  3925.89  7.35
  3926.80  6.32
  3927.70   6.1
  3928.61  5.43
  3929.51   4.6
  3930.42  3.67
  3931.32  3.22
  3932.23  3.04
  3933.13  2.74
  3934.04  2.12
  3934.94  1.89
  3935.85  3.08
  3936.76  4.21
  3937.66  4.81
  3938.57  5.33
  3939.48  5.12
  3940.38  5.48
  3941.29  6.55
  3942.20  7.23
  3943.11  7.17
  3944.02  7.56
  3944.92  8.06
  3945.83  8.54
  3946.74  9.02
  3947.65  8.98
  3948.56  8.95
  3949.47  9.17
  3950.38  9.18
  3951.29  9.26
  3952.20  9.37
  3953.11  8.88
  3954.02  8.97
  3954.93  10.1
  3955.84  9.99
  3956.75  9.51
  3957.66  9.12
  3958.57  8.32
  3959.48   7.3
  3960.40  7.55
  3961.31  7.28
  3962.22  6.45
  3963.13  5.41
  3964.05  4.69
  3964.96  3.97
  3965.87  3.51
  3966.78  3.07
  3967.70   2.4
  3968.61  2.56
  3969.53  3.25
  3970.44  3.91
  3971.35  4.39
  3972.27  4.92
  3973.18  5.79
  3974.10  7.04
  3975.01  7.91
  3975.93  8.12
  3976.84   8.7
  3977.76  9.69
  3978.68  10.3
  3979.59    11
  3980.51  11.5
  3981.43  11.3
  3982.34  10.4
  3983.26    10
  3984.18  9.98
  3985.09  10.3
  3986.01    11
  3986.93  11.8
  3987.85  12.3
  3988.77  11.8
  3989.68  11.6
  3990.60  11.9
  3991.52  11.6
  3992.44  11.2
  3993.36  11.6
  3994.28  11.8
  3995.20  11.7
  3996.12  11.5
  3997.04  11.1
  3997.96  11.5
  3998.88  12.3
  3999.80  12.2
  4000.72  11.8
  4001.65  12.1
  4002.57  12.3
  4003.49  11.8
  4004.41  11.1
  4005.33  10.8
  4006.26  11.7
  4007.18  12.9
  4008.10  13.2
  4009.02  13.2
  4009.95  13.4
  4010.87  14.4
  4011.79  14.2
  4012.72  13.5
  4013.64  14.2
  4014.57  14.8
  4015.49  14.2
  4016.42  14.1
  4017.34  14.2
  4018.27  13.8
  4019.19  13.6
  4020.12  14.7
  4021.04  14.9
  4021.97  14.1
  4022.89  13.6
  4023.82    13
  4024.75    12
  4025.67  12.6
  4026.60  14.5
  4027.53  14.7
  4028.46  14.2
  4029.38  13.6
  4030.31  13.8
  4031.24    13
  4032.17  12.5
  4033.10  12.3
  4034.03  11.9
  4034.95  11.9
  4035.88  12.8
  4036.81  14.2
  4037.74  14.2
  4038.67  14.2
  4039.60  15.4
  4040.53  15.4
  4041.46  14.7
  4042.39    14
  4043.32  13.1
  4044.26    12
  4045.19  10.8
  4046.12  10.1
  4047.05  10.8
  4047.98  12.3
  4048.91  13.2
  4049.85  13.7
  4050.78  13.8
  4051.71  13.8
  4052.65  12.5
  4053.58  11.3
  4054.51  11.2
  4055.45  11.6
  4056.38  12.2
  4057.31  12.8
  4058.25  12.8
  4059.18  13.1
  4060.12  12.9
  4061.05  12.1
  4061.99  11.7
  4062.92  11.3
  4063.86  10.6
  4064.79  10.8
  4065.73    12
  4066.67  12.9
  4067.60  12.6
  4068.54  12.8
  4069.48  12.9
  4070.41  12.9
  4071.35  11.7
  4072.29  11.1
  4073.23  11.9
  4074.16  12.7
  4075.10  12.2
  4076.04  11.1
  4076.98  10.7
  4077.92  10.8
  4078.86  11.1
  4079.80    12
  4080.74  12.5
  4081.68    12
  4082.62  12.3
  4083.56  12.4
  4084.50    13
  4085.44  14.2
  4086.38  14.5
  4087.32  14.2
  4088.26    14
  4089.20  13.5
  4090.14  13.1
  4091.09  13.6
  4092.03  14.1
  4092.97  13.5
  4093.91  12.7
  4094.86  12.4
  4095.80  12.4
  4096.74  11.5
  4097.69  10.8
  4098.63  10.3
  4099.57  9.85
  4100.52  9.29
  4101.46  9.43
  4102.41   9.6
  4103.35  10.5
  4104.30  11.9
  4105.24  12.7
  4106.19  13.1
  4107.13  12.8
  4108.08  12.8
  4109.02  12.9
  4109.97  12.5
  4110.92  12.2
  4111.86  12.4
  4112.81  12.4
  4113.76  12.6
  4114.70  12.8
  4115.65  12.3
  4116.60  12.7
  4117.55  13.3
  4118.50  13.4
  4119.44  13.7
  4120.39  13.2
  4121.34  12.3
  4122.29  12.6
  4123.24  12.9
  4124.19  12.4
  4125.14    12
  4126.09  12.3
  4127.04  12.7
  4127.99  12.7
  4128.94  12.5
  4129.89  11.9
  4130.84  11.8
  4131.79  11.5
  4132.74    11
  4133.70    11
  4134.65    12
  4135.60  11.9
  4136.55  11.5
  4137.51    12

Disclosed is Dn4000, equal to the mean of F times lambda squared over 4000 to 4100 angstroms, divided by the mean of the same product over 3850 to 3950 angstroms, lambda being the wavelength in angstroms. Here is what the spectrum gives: 1.90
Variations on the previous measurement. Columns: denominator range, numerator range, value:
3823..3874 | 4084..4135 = 2.31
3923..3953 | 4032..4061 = 2.14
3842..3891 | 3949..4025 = 1.61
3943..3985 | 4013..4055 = 1.79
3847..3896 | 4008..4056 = 2.08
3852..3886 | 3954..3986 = 1.16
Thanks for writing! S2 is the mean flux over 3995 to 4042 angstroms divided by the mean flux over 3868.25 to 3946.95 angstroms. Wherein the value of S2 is 1.8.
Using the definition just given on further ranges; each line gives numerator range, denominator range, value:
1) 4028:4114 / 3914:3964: 1.74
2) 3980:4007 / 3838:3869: 1.73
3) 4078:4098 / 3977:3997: 1.15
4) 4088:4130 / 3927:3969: 1.96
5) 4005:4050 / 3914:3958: 1.86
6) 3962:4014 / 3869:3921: 1.22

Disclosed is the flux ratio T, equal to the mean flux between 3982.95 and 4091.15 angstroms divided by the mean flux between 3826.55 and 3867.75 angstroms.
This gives 2.06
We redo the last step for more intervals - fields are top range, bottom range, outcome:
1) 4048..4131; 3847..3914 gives 1.64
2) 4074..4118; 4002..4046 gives 0.92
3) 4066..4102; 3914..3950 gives 1.83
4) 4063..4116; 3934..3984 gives 1.71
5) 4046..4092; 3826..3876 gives 2.00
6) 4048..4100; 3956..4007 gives 1.36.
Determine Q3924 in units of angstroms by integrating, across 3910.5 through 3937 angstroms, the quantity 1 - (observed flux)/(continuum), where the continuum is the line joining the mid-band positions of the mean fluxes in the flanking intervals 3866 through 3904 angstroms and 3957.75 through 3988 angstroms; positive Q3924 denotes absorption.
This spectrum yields 2.18 angstroms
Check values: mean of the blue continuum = 7.41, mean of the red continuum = 7.43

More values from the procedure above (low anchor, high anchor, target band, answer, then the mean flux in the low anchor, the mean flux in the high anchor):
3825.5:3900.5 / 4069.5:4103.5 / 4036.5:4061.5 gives -3.9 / 6.63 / 12.1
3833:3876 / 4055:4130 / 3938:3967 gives 4.3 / 6.37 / 12.3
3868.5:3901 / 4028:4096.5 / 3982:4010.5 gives -2.6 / 7.4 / 12.7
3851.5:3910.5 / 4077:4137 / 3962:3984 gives 6.4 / 7.44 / 12.3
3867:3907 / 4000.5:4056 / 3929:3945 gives 8.1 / 7.5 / 13.1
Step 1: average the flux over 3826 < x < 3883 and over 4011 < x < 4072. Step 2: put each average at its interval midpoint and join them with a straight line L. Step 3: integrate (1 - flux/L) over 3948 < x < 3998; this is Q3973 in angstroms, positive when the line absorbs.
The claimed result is 9.28 angstroms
